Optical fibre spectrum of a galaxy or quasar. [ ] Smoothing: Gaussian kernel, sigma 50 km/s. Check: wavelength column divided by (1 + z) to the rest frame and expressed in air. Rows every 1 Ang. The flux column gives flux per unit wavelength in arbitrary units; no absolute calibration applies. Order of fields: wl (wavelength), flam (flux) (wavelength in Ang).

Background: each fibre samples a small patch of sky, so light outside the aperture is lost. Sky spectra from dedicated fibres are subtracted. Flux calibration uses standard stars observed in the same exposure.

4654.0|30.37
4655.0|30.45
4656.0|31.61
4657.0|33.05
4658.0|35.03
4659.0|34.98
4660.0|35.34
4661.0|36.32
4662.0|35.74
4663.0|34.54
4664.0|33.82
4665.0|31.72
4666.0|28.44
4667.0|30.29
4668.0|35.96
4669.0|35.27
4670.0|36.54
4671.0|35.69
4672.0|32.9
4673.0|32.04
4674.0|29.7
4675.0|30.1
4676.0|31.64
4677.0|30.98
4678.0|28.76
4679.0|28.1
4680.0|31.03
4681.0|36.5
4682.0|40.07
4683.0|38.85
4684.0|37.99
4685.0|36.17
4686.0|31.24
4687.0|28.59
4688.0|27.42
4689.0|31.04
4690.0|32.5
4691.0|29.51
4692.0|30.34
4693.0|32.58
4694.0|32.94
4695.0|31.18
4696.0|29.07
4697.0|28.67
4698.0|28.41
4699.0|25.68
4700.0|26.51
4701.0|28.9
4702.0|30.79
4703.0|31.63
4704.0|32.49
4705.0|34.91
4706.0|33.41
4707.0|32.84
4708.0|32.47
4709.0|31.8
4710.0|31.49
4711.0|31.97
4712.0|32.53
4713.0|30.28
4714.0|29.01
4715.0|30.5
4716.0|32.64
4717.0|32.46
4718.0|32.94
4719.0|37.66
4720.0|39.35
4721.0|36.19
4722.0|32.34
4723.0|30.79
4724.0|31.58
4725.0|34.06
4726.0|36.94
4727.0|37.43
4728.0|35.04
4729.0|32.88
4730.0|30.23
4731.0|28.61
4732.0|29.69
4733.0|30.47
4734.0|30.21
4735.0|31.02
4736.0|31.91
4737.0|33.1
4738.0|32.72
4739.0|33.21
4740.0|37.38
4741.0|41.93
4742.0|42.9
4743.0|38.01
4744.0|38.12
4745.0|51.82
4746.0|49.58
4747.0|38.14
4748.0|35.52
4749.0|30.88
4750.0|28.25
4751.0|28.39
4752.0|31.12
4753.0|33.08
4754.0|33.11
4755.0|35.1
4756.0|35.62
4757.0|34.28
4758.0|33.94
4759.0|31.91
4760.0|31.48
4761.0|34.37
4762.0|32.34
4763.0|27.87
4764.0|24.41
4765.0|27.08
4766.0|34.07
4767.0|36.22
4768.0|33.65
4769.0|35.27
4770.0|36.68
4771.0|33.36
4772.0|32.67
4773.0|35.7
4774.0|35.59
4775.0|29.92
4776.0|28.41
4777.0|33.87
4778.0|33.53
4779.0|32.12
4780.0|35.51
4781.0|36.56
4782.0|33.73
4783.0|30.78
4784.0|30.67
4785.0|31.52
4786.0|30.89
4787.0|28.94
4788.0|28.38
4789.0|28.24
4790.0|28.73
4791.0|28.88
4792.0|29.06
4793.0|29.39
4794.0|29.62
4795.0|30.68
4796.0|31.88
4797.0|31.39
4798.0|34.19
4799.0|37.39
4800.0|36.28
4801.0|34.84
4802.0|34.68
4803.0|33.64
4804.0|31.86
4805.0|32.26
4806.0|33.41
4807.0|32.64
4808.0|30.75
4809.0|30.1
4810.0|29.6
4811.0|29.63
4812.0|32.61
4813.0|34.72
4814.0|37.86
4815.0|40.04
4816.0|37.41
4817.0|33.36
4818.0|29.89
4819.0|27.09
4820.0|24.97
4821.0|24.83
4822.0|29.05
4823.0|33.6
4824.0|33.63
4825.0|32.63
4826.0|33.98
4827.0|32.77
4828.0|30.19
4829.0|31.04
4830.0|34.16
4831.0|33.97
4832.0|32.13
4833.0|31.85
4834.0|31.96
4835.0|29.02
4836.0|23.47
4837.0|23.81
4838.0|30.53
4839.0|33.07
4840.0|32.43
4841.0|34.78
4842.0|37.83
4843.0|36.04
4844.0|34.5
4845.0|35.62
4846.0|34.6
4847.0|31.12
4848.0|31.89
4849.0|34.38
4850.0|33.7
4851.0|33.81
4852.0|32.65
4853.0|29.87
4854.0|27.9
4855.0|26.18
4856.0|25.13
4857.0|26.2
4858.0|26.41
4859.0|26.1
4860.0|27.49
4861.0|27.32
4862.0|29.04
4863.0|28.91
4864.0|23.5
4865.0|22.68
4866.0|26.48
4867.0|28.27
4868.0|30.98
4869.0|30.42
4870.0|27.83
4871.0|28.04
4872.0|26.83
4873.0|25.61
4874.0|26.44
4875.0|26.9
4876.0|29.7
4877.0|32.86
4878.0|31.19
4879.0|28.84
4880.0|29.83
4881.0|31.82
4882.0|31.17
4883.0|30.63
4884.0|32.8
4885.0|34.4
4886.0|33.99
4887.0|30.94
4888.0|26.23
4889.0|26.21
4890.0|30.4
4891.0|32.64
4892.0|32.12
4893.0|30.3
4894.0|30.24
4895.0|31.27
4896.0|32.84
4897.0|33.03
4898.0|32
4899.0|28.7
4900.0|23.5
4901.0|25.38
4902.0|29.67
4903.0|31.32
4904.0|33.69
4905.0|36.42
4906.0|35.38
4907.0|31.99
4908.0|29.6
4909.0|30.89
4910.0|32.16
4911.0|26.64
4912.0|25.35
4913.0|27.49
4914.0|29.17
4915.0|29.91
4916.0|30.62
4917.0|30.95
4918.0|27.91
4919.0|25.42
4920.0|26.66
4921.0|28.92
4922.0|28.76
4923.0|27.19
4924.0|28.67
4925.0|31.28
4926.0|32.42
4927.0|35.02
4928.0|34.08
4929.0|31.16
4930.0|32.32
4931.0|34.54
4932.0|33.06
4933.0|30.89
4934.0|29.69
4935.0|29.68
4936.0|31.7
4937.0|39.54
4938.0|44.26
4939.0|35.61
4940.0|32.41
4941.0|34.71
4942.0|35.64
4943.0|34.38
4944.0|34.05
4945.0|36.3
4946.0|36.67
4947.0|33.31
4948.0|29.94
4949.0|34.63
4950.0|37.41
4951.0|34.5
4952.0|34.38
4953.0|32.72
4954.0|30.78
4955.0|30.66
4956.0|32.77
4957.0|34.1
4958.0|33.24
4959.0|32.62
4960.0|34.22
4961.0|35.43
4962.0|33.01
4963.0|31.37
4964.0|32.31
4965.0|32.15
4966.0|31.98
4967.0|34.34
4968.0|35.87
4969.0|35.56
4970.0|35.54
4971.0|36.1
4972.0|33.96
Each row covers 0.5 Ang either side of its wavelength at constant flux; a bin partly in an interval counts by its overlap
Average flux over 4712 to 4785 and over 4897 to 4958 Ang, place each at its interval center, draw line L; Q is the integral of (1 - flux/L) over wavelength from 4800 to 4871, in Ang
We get 3.8 Ang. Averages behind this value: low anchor 33.7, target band 31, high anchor 31.8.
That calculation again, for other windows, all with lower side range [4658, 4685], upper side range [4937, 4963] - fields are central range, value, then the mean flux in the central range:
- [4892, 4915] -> 2.6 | 30.3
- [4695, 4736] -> 2.3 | 31.9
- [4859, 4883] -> 4.1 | 28.4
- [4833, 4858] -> 2.1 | 31.2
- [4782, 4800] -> 1.6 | 30.9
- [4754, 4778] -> 0.8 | 32.8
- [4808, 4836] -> 1.9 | 31.8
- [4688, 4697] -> 0.8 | 30.8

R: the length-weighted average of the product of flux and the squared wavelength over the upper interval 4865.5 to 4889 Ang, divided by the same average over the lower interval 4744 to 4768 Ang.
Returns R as 0.92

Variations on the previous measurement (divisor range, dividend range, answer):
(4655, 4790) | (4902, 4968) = 1.07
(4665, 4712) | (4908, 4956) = 1.11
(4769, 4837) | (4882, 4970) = 1.05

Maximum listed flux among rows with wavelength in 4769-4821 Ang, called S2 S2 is 40.04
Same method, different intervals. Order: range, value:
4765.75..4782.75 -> 36.68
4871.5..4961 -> 44.26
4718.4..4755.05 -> 51.82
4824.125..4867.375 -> 37.83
